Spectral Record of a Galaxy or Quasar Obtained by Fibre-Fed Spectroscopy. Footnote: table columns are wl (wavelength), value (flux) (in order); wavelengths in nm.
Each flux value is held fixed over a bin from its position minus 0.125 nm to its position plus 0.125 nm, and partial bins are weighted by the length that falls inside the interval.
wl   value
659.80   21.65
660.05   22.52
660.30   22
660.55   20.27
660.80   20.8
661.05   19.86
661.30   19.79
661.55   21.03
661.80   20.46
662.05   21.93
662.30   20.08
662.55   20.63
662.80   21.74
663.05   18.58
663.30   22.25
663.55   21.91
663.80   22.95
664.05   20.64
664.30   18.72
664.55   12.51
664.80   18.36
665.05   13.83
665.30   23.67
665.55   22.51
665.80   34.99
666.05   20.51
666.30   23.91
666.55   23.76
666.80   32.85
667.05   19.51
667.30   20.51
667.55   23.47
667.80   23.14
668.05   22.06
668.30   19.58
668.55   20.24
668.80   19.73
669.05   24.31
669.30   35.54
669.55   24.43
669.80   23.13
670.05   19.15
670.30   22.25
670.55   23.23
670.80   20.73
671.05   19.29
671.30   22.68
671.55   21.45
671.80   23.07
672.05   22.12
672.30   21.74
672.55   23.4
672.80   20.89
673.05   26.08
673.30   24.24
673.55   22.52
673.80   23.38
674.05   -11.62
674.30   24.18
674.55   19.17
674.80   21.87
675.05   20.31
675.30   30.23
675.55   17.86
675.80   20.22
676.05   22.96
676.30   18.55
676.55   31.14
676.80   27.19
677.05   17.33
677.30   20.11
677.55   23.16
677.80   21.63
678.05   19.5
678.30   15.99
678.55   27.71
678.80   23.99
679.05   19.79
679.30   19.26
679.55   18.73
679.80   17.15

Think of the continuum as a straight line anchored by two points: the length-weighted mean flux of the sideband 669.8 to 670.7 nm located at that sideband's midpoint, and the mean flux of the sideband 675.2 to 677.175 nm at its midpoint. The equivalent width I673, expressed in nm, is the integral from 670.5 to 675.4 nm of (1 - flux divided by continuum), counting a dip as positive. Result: 0.32 nm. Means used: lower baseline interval 21.7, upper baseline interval 23.1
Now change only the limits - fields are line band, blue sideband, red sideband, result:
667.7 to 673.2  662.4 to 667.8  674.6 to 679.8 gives -0.220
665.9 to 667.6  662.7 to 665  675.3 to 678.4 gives -0.311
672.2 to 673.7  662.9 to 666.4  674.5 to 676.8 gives -0.051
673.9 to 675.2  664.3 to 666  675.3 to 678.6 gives 0.389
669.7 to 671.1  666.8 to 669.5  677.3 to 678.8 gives 0.096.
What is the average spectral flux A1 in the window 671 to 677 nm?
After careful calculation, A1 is 21.3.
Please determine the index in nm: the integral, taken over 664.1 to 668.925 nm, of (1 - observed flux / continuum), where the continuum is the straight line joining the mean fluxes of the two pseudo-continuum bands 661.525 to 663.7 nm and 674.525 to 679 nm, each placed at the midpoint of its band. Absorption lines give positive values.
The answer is -0.10 nm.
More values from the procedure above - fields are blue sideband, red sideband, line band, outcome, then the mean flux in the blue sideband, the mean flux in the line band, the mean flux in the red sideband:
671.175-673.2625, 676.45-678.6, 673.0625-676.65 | 0.332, 22.7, 20.5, 22.4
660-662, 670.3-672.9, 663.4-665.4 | 0.199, 20.8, 19.1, 21.9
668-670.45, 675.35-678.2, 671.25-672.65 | 0.018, 23.1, 22.4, 22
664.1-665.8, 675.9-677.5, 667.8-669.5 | -0.242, 19.6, 23.6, 22.9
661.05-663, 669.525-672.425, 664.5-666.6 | -0.066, 20.7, 21.8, 21.9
